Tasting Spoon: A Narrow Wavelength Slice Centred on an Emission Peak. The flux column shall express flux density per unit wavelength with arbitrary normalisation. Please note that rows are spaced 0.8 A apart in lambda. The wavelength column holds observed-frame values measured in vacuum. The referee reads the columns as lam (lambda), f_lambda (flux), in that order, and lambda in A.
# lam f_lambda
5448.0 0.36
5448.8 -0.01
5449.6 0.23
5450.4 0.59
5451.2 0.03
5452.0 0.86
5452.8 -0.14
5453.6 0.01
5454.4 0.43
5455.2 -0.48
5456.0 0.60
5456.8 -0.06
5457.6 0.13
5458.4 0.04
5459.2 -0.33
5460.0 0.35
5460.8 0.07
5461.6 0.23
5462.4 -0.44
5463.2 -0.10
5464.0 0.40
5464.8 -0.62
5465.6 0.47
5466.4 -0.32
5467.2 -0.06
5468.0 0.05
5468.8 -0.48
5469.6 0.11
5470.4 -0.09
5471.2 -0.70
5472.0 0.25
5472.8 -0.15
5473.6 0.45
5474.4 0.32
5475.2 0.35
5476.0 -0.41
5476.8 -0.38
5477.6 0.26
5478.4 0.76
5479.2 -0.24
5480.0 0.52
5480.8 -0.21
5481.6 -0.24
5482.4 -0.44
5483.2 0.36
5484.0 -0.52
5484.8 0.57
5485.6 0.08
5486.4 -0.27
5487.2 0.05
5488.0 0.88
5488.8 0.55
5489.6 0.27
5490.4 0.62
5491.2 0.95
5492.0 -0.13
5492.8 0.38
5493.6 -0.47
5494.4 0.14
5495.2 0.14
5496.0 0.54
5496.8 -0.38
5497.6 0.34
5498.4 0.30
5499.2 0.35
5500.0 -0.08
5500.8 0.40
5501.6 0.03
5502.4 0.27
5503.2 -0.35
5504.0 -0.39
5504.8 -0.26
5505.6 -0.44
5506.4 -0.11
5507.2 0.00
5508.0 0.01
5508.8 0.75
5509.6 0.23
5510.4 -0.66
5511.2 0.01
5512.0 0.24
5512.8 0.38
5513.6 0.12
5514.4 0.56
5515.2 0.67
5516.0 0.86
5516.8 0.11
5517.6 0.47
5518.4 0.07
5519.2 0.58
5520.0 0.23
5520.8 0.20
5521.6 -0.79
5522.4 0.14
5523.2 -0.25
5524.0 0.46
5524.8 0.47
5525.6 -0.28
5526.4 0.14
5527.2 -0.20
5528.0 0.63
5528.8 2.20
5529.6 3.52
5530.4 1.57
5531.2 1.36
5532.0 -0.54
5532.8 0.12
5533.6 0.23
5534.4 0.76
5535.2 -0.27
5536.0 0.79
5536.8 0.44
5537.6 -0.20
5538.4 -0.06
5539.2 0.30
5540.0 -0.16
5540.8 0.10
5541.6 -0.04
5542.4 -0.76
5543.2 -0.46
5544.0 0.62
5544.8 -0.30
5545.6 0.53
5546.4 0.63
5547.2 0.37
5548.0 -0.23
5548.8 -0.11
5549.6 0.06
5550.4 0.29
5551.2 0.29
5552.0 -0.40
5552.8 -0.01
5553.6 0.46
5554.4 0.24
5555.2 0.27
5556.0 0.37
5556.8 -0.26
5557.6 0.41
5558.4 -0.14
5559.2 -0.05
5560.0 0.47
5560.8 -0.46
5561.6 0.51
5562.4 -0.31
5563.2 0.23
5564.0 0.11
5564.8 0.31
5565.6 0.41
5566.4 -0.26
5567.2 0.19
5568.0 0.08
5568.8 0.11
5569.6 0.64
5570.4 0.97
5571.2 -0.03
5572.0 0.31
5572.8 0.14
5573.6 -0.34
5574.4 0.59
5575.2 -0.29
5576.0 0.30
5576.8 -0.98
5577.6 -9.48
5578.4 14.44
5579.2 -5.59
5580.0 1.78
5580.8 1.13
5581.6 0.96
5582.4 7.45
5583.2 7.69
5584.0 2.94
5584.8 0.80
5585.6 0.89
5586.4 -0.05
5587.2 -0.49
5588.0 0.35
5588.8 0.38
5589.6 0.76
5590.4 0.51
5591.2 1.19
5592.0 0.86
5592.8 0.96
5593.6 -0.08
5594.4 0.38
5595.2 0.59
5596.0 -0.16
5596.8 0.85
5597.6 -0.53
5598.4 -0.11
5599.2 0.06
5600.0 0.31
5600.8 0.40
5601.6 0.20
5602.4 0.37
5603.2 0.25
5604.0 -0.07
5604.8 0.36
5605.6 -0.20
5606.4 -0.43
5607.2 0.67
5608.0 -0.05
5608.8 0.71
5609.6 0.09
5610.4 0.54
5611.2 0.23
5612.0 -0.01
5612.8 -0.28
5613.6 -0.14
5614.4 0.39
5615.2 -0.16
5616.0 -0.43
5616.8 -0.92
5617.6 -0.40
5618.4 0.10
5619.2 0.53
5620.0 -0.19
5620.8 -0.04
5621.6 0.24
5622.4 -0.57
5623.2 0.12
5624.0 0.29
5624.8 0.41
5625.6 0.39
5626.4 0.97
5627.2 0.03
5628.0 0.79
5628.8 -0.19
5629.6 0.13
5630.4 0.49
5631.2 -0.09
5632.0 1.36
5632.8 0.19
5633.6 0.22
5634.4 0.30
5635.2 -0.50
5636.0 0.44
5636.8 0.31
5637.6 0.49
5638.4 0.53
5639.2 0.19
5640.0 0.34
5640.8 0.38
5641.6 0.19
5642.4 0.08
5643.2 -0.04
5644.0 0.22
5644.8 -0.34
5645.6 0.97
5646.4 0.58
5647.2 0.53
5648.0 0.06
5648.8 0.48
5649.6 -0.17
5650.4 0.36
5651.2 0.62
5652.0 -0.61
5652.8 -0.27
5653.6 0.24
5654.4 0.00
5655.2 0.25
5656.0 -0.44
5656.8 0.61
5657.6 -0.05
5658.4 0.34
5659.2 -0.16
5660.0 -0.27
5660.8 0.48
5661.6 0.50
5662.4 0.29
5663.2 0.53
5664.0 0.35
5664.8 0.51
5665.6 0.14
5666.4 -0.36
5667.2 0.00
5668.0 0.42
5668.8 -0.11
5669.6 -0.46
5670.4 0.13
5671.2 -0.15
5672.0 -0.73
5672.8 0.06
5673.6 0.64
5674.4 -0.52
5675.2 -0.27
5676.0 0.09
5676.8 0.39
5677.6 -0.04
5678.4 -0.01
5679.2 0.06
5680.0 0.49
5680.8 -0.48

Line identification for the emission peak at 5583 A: [O III] 5007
